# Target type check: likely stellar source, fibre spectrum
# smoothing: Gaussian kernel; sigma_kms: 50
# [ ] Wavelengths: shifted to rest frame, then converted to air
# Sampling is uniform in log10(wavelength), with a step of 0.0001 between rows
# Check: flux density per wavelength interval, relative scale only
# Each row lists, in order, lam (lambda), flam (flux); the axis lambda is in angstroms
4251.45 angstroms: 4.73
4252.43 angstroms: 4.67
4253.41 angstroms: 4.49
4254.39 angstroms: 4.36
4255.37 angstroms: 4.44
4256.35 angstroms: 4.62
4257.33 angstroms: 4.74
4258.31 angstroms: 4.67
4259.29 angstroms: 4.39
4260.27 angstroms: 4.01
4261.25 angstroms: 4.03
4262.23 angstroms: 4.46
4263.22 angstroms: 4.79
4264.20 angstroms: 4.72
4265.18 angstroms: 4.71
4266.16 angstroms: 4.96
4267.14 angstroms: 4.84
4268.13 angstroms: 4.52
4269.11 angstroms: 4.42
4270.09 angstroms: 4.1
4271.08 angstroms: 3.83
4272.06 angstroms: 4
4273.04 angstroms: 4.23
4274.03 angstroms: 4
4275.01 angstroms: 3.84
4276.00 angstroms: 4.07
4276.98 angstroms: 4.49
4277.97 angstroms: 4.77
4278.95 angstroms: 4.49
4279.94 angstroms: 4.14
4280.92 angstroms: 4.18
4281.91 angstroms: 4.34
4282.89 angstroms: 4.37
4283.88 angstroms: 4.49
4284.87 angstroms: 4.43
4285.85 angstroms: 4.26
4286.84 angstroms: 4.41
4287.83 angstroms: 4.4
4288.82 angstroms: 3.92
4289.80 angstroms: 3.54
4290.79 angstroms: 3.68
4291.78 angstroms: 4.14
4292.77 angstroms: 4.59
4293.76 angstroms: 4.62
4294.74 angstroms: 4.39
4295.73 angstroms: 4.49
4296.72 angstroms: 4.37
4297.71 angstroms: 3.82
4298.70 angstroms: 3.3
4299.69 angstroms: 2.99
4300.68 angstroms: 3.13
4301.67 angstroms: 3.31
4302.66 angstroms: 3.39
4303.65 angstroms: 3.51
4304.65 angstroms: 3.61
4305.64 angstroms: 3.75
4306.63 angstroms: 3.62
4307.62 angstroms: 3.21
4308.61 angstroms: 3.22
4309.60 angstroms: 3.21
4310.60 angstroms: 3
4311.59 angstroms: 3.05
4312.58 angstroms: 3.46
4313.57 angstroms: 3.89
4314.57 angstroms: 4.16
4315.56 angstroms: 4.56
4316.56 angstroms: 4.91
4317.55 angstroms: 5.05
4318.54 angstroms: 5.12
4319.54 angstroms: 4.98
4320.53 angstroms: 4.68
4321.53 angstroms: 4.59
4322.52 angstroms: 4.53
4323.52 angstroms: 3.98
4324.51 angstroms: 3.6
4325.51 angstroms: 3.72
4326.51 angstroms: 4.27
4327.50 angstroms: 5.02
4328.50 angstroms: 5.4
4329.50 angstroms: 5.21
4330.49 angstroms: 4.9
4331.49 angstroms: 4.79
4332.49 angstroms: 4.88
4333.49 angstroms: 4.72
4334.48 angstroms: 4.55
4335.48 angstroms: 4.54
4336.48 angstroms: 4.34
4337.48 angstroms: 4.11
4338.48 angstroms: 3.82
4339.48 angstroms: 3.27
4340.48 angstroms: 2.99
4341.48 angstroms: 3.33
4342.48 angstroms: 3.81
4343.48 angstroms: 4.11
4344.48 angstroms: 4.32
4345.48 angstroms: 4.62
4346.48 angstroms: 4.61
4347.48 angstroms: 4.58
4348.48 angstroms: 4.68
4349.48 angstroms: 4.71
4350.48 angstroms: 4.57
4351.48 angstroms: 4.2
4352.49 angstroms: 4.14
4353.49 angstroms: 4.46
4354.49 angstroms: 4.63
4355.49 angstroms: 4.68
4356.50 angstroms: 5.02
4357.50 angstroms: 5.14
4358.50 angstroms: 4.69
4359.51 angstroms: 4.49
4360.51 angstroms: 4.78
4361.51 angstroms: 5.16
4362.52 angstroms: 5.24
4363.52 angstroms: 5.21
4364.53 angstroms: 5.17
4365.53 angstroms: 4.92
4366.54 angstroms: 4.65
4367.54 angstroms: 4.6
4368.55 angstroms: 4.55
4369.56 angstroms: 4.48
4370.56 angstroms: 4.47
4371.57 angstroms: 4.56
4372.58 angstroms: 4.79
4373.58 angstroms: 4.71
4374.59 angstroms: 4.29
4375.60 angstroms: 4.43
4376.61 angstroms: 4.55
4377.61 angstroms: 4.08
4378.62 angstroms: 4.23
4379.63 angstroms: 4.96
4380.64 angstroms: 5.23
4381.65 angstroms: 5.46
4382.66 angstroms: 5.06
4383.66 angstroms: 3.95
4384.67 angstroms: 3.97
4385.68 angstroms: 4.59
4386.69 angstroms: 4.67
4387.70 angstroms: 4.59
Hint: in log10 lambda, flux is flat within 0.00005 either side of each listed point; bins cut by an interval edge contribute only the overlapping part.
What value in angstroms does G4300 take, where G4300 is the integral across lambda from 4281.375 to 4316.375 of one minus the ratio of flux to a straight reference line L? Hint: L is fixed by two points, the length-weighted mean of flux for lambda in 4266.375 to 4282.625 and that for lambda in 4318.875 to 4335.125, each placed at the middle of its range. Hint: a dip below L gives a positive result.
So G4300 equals 4.54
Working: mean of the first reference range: 4.28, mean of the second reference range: 4.62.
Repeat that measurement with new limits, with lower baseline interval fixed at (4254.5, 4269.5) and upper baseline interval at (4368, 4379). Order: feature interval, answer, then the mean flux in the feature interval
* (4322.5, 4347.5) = 1.10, 4.3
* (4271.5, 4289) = 1.02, 4.27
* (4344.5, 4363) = -0.81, 4.68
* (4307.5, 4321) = 1.36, 4.06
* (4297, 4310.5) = 3.36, 3.39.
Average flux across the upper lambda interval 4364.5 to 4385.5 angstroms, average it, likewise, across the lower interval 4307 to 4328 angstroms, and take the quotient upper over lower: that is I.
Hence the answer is 1.1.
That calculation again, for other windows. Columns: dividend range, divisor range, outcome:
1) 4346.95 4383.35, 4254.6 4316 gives 1.15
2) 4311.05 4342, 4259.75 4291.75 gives 1.01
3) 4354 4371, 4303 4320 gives 1.24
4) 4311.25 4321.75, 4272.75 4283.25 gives 1.04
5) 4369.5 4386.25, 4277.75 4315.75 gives 1.18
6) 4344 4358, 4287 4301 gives 1.16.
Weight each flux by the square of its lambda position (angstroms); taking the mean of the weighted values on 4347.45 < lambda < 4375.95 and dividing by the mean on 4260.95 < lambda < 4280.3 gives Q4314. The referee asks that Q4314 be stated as 1.12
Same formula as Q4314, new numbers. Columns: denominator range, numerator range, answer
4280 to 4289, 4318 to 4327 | 1.03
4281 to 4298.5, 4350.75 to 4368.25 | 1.16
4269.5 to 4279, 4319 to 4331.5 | 1.13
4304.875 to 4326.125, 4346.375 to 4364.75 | 1.20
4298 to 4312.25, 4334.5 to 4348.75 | 1.25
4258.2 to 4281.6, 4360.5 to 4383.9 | 1.14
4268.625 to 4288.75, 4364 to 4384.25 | 1.14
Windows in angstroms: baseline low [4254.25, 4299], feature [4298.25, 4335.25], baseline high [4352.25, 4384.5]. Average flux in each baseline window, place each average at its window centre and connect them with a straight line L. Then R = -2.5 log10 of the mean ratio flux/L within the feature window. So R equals 0.10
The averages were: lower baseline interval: 4.32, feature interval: 4.09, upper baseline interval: 4.71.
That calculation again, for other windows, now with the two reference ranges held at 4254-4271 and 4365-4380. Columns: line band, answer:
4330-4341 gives 0.07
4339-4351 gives 0.10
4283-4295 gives 0.07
